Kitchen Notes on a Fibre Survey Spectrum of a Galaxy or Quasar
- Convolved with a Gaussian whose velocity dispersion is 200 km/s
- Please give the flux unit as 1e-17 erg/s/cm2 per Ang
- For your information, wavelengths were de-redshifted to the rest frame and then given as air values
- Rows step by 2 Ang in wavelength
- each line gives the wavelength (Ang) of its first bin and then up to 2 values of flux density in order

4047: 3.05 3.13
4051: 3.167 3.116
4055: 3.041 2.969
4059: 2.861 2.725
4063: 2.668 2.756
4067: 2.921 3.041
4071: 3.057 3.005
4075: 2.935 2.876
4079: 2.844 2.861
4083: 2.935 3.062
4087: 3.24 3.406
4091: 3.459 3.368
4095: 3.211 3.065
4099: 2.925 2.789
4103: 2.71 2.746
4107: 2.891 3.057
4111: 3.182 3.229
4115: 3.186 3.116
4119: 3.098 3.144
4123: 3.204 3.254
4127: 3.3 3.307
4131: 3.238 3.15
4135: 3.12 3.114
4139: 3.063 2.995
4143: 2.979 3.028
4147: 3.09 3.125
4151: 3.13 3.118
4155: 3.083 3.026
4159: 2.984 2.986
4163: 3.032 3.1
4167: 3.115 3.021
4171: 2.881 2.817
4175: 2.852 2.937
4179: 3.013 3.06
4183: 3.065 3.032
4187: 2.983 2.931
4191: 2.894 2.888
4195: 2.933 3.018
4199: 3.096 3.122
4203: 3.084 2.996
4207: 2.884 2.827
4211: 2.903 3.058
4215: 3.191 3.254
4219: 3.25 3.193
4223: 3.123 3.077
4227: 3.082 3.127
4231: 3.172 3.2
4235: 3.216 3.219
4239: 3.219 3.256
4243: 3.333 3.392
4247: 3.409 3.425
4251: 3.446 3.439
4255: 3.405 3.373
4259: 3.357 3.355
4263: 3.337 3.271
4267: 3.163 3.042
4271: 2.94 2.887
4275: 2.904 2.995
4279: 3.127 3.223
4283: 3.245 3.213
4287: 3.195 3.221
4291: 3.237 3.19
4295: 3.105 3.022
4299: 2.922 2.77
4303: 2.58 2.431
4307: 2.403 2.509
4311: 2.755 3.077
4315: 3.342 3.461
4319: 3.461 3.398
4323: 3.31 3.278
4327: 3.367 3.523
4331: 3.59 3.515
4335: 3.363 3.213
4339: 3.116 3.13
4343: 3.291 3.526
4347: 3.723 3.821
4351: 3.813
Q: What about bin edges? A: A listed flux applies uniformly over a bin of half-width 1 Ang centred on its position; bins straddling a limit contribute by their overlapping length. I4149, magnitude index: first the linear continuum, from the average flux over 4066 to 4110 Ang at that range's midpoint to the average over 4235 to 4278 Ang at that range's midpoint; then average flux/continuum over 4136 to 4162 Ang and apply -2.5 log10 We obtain 0.02 mag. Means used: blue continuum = 3.02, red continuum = 3.25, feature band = 3.06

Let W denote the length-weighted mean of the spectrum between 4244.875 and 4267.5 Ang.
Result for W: 3.37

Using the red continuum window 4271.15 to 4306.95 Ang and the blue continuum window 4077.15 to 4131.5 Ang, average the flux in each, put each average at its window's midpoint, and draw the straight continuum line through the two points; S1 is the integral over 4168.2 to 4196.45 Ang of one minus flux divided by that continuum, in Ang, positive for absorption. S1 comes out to 1.0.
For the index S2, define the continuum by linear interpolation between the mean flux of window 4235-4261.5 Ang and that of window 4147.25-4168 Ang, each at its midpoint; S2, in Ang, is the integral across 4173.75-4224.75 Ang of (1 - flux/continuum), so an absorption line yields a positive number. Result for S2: 2.8 Ang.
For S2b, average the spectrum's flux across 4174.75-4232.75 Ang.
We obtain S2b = 3.04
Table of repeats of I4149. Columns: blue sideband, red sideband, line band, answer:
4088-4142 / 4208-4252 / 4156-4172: 0.05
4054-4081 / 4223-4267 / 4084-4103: -0.07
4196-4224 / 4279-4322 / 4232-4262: -0.09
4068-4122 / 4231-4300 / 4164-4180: 0.06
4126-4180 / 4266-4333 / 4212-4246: -0.04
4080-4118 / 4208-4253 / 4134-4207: 0.04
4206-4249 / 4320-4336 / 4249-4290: 0.02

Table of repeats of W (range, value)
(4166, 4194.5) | 2.96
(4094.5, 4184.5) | 3.06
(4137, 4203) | 3.02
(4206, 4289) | 3.19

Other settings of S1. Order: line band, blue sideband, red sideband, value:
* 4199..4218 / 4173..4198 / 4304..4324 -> -0.4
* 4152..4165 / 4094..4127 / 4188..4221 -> 0.0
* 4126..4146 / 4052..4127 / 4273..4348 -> -0.5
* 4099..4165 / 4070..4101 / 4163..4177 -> -1.3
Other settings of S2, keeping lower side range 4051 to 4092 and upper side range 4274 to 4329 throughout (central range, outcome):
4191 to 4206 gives 0.1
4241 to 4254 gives -1.5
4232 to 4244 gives -0.7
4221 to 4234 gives -0.4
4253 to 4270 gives -1.3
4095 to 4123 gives -0.2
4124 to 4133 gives -0.7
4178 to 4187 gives 0.0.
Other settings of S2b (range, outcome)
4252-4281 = 3.19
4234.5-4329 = 3.16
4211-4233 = 3.14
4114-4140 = 3.18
